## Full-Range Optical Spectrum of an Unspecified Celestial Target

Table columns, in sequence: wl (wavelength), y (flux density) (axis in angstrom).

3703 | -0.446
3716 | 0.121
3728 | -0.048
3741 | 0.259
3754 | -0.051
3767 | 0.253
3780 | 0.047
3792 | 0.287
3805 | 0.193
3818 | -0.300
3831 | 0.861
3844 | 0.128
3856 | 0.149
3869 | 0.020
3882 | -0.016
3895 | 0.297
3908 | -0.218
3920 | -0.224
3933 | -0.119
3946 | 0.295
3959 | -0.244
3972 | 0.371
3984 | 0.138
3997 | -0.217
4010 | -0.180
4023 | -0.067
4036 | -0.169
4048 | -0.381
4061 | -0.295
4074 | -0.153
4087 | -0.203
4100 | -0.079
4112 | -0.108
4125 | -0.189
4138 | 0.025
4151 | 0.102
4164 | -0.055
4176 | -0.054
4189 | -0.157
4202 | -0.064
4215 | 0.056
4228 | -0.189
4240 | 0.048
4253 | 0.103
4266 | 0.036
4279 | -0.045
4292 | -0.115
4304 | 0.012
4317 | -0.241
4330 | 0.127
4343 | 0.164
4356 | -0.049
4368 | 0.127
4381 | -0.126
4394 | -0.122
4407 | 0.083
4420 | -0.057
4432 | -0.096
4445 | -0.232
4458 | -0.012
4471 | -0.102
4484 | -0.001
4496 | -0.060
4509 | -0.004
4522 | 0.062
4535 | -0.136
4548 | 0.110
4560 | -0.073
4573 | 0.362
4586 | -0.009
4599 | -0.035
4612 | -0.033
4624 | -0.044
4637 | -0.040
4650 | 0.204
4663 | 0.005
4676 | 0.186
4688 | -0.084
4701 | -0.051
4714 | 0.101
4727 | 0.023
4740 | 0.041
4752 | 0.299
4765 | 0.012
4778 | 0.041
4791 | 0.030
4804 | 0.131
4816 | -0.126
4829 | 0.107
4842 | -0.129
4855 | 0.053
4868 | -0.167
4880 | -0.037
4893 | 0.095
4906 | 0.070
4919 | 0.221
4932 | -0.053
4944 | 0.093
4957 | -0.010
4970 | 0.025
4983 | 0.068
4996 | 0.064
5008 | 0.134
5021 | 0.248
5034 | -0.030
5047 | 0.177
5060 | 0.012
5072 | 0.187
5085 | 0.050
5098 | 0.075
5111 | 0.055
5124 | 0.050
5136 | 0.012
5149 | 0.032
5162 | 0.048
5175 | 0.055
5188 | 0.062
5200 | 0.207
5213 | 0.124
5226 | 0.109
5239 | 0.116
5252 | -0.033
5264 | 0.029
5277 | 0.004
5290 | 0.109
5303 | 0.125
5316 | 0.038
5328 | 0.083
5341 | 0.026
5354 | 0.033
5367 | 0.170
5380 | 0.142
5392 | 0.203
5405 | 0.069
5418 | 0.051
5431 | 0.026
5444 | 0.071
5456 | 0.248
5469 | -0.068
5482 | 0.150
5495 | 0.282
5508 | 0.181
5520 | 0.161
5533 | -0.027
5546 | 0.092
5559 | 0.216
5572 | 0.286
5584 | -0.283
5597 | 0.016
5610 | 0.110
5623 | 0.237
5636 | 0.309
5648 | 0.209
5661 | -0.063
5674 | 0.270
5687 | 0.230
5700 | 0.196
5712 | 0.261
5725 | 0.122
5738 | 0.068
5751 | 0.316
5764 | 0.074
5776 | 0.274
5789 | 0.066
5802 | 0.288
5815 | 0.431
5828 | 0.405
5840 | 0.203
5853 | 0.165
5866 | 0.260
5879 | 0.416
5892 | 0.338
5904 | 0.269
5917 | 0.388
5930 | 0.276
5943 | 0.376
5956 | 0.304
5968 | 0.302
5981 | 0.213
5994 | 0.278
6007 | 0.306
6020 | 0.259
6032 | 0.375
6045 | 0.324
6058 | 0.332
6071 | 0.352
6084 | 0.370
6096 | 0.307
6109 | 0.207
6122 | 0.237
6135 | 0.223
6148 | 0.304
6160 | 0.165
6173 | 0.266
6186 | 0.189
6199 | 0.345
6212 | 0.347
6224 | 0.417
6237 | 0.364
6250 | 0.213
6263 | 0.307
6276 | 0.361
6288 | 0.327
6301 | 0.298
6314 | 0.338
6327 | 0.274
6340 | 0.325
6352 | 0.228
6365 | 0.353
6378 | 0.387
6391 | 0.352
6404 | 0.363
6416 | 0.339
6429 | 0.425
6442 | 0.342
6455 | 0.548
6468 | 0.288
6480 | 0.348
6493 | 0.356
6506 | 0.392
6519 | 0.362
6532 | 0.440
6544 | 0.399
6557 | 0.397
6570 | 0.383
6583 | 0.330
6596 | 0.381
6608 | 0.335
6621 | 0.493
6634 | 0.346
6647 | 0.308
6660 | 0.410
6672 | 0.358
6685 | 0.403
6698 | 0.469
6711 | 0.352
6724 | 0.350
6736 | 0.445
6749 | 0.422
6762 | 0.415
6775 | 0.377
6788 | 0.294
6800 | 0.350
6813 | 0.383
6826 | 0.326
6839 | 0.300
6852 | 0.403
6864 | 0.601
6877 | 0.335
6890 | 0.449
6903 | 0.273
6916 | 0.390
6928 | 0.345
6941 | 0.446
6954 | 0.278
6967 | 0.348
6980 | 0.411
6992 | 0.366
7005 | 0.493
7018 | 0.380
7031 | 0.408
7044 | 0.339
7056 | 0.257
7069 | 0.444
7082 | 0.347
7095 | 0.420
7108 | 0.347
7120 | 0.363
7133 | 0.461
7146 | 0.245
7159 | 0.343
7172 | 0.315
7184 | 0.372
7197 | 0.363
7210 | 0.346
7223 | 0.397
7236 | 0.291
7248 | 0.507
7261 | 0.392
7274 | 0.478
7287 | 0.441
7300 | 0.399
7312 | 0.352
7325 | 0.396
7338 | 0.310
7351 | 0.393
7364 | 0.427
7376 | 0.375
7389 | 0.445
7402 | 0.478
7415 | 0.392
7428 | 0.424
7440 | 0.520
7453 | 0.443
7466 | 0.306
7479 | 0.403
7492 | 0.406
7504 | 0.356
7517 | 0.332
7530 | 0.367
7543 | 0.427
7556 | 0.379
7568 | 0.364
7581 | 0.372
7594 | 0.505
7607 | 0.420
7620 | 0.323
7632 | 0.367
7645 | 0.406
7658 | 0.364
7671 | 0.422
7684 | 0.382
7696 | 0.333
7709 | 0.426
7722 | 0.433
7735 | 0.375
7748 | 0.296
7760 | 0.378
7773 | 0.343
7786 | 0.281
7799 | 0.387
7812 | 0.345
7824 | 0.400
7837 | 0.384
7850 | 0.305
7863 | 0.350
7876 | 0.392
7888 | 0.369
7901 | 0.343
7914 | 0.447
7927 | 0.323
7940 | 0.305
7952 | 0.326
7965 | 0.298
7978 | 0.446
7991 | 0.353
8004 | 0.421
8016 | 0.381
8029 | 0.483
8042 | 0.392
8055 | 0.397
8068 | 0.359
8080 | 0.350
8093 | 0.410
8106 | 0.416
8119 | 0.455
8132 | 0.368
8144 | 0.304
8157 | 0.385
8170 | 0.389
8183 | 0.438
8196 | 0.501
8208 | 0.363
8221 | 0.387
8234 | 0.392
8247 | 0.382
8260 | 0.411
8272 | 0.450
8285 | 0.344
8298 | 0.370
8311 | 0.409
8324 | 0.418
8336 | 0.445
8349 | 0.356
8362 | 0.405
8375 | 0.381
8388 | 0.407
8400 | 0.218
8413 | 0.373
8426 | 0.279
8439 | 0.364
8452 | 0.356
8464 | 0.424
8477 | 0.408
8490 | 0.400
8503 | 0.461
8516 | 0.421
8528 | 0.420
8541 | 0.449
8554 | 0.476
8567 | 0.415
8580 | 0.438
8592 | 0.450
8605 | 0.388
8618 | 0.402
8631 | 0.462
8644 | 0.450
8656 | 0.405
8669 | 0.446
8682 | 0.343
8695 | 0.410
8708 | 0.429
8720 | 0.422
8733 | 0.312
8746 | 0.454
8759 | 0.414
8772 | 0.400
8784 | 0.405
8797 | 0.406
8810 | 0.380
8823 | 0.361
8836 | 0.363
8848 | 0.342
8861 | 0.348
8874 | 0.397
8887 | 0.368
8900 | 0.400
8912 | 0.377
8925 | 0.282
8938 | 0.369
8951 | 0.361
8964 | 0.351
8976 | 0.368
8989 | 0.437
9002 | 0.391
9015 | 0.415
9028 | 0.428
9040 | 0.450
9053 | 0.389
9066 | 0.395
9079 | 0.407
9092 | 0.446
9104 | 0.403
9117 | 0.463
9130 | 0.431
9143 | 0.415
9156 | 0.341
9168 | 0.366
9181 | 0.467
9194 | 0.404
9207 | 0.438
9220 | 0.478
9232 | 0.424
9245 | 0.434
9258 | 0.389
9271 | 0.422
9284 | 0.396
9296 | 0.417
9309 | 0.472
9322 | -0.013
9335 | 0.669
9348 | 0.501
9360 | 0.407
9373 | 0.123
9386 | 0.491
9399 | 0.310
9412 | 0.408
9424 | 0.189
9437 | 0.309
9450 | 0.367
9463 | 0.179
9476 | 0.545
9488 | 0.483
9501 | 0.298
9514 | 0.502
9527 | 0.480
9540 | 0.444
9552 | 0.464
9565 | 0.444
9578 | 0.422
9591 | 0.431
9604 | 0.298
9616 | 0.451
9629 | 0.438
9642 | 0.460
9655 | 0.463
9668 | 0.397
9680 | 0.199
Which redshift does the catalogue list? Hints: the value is 0.425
